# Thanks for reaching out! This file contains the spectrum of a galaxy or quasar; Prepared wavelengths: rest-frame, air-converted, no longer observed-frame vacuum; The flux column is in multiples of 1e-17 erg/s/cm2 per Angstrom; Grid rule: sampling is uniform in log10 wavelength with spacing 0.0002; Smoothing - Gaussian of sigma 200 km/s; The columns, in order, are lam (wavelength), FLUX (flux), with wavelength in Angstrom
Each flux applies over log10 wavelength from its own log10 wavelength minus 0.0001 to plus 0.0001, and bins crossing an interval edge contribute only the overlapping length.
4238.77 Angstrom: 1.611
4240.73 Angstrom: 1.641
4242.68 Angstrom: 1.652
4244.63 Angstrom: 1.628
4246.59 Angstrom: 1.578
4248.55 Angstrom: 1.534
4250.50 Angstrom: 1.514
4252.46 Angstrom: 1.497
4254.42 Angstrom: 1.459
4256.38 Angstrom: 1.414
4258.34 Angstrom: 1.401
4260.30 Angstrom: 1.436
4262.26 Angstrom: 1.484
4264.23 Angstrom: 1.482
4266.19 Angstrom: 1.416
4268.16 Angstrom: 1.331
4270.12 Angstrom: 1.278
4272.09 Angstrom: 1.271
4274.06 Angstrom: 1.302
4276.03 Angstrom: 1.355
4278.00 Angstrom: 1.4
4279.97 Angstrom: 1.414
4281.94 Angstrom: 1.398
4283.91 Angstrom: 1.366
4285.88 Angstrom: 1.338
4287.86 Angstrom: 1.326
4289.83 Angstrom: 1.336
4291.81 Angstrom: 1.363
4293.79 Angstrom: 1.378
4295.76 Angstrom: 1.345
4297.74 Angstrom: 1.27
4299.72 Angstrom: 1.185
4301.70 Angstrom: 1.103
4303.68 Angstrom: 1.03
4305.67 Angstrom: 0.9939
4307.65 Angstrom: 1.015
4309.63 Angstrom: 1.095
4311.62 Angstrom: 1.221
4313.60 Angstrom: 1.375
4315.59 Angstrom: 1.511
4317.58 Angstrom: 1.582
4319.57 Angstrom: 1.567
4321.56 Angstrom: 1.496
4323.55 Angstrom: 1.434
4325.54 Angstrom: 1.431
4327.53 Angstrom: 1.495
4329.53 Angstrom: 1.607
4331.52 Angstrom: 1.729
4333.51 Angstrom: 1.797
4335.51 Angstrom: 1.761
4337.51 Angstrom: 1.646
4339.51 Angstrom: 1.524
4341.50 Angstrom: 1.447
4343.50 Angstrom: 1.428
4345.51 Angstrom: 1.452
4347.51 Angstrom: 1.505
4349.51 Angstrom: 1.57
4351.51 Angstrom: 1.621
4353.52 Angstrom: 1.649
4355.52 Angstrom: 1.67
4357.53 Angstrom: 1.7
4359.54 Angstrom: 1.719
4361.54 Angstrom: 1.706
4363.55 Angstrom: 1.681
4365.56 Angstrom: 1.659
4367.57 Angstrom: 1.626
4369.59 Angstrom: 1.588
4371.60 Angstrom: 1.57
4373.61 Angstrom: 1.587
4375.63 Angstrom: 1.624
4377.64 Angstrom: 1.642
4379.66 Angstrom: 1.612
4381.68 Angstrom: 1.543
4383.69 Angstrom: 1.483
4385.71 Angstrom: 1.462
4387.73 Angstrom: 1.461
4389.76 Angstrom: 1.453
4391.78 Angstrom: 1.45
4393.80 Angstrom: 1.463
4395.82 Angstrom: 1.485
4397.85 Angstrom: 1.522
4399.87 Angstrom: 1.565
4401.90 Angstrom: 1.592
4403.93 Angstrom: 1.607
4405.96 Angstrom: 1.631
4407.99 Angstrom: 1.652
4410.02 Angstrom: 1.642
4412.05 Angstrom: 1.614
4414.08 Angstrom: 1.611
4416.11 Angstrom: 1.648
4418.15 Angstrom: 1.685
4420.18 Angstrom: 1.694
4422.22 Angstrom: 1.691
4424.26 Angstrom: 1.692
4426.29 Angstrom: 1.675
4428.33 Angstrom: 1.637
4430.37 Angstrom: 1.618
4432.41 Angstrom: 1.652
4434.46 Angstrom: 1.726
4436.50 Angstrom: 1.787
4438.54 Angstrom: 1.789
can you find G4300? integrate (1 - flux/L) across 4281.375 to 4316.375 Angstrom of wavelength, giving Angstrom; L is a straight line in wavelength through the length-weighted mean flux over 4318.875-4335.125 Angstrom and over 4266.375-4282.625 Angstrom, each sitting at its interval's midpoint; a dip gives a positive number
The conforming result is 4.71 Angstrom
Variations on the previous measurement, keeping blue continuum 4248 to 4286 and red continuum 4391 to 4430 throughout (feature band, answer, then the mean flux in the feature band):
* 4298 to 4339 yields 2.1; 1.4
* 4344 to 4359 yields -0.7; 1.59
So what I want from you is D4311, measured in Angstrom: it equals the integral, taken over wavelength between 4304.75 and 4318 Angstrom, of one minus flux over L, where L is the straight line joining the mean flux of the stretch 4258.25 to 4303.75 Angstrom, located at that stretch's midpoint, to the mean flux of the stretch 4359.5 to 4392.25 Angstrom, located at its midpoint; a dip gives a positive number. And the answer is 1.6 Angstrom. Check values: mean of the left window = 1.34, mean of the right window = 1.58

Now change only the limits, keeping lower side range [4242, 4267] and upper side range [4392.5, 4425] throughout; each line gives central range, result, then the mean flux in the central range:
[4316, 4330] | 0.32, 1.51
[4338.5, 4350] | 0.58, 1.48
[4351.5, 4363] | -0.80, 1.68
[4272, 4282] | 1.02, 1.36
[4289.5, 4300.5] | 1.54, 1.31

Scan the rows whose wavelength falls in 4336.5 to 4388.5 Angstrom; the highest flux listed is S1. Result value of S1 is 1.719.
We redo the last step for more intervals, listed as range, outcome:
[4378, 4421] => 1.694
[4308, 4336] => 1.797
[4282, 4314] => 1.378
